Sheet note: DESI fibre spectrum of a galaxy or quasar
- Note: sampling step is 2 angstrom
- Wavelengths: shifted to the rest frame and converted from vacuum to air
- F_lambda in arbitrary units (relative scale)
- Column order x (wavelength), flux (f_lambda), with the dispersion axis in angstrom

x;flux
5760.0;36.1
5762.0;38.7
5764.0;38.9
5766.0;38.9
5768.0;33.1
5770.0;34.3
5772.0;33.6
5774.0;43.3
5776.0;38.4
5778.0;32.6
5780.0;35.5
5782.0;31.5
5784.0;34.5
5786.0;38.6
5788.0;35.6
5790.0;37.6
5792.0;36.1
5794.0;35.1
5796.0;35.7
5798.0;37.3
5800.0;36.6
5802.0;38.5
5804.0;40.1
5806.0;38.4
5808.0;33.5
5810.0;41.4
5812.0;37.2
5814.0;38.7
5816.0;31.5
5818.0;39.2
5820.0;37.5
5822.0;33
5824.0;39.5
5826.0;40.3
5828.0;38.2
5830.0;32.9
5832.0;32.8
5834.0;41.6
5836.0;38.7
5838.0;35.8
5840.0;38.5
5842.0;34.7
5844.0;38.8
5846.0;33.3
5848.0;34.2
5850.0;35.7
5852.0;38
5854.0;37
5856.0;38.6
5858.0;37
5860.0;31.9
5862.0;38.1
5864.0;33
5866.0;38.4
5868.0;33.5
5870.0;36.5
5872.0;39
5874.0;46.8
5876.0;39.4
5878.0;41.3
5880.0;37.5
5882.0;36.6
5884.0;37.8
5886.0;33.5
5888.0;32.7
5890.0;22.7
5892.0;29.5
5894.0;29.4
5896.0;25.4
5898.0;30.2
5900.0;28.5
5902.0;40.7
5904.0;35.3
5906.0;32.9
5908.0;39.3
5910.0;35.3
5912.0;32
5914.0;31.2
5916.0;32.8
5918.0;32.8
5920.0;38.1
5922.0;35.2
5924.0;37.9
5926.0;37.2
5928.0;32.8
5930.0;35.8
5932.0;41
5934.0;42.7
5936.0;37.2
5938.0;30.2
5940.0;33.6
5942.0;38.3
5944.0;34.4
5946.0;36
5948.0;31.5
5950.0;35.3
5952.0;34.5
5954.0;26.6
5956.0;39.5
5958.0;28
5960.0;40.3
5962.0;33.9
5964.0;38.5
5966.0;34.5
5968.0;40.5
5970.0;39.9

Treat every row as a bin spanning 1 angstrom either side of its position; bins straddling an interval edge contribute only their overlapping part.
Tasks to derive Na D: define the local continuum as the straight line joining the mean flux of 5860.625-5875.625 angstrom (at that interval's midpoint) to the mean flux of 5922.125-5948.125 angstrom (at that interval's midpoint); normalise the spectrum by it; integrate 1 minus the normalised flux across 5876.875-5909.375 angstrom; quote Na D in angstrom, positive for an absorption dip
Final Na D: 3.3 angstrom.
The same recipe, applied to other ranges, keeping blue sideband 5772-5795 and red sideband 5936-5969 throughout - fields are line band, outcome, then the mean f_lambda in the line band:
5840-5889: -1.9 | 36.8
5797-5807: -0.6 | 38.2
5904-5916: 0.3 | 34.1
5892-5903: 1.4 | 30.7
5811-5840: -0.9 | 37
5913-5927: 0.0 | 35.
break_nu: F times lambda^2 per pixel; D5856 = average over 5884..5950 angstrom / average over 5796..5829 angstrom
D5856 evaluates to 0.94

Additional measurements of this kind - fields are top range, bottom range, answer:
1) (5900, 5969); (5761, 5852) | 1.01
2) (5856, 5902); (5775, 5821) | 0.98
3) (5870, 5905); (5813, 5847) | 0.96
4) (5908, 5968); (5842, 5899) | 1.02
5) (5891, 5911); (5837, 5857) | 0.91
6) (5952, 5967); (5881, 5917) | 1.08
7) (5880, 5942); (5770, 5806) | 0.98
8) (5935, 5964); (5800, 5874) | 0.97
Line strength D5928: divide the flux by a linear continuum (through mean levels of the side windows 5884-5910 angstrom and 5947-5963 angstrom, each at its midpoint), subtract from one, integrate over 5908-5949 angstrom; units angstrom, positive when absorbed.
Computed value -3.1 angstrom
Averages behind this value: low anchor 32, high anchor 33.7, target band 35.4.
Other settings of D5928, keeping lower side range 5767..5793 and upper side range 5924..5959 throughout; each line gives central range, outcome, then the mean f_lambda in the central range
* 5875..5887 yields -0.8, 37.7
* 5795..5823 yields -1.1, 37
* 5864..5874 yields -0.6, 37.5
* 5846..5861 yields -0.2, 35.9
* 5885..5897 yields 2.2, 28.9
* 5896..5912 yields 0.6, 33.9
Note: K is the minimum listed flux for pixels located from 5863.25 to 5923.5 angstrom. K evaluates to 22.7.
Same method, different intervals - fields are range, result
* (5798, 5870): 31.5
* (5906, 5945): 30.2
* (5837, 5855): 33.3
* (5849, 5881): 31.9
